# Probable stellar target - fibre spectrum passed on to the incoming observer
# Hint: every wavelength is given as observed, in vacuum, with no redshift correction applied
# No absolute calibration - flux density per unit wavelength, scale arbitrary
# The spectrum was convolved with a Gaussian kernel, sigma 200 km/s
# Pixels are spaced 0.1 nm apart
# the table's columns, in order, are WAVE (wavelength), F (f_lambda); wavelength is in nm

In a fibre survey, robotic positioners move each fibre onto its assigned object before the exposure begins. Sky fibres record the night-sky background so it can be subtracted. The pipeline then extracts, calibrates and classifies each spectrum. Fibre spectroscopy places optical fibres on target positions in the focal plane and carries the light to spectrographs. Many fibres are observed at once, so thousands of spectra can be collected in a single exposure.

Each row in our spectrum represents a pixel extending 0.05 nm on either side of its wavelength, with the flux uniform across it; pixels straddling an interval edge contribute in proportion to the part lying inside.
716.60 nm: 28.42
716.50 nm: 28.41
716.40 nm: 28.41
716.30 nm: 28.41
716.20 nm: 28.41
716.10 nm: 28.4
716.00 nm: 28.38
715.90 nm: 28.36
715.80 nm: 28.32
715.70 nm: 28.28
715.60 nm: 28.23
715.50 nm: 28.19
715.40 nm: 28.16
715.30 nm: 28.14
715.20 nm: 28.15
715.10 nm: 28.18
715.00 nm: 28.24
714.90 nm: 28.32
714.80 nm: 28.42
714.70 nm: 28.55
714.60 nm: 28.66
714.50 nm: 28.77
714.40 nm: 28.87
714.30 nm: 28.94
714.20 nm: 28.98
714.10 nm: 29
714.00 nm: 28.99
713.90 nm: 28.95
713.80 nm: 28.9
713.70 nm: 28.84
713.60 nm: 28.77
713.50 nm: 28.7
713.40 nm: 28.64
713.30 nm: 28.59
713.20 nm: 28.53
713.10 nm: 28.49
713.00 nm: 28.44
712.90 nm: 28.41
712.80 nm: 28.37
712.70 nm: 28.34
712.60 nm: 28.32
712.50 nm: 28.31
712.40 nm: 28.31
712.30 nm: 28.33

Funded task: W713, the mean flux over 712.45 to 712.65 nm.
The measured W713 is 28.3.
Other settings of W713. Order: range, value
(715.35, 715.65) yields 28.2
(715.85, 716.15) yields 28.4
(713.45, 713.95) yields 28.8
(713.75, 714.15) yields 29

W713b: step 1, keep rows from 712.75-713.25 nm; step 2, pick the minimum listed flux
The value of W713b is 28.37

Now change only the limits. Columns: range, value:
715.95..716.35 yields 28.38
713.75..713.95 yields 28.9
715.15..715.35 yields 28.14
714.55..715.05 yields 28.24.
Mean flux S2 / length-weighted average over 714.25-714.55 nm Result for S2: 28.9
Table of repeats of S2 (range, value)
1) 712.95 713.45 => 28.5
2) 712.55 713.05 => 28.4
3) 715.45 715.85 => 28.3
